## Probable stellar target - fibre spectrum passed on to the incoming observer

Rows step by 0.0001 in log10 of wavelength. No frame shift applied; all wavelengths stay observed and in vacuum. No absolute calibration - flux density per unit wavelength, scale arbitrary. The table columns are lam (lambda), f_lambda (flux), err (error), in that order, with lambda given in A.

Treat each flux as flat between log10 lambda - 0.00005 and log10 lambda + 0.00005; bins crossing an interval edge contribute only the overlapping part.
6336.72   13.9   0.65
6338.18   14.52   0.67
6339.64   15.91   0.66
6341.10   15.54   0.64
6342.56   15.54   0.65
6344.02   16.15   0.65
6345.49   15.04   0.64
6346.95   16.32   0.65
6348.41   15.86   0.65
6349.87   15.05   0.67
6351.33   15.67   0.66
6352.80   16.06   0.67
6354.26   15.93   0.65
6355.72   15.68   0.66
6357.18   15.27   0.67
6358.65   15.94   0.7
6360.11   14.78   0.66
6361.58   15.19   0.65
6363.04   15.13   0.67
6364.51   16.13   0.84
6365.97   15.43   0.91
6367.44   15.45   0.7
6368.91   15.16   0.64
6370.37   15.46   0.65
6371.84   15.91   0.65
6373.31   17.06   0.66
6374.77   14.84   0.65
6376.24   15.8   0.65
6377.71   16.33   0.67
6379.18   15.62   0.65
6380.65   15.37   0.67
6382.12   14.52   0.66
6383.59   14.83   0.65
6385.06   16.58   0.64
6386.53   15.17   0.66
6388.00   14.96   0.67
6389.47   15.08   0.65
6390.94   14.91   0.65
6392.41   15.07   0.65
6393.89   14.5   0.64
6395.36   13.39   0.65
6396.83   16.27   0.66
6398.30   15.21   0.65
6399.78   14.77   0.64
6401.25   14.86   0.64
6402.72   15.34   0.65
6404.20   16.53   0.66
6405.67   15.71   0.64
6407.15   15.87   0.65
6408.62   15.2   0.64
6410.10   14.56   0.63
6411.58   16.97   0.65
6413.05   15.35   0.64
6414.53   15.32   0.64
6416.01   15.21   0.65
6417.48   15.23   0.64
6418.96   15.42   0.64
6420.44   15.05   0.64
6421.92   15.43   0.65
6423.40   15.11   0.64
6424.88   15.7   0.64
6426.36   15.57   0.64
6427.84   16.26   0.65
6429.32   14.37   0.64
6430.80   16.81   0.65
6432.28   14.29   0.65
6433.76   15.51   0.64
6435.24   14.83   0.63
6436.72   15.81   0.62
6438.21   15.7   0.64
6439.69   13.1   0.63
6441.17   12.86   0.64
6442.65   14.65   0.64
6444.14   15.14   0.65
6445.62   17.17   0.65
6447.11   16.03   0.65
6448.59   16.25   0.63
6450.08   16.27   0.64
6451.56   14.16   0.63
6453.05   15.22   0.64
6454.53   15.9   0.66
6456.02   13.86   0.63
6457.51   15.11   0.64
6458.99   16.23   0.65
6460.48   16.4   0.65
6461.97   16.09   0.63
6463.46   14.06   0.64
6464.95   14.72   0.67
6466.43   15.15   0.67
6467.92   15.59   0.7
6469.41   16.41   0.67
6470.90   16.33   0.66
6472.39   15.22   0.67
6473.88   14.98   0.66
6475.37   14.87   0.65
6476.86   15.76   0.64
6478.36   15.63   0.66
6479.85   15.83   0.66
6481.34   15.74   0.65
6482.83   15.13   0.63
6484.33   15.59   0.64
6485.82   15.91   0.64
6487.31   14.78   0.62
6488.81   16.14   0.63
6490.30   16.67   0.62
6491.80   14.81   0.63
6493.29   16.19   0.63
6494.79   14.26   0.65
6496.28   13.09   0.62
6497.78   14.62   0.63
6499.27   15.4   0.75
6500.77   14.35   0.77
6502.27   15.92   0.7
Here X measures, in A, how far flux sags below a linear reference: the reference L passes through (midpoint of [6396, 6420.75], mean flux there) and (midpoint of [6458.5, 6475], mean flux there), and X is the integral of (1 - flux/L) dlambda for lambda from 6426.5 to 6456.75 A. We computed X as 0.56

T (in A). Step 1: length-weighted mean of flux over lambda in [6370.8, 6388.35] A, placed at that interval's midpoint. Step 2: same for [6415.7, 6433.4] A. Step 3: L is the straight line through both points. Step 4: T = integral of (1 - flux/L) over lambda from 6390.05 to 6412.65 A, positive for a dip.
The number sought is 0.3 A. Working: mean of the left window 15.6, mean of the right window 15.4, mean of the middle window 15.3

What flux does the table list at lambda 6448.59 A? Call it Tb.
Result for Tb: 16.25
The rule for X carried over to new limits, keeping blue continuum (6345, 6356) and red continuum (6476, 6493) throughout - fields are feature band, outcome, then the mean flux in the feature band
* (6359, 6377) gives 0.20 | 15.5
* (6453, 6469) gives 0.33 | 15.3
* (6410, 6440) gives 0.61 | 15.4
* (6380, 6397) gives 0.75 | 15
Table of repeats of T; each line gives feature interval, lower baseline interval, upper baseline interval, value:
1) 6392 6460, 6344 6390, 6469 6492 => 1.3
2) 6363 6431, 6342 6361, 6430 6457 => 0.0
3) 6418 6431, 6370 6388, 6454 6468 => 0.0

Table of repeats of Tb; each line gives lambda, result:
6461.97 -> 16.09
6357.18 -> 15.27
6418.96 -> 15.42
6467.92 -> 15.59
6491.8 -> 14.81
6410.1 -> 14.56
